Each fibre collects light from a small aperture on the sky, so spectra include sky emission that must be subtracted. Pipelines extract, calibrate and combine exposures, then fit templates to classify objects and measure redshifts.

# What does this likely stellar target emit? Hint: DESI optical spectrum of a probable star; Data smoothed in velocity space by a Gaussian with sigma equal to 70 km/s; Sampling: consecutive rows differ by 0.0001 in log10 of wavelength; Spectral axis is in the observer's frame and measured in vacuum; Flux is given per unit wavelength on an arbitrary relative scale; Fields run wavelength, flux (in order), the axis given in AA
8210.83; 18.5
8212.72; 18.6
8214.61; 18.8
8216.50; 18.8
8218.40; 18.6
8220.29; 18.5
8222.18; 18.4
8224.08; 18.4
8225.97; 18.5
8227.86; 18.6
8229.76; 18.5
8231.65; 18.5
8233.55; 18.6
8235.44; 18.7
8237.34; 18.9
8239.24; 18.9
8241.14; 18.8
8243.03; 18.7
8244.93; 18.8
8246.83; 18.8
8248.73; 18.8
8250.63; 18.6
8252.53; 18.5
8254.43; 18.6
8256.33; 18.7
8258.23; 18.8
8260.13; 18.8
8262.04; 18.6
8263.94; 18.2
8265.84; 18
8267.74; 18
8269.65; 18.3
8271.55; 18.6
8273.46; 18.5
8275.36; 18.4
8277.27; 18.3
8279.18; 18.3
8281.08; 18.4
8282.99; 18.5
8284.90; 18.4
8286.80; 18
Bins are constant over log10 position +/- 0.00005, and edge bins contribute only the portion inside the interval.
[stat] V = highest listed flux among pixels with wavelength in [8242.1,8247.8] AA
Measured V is 18.8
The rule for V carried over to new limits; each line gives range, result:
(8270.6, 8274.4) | 18.6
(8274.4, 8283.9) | 18.5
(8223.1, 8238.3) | 18.9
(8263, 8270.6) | 18.3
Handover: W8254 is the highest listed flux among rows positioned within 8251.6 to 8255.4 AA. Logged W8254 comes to 18.6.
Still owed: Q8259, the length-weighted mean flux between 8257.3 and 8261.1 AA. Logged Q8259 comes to 18.8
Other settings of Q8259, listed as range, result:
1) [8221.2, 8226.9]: 18.4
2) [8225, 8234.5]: 18.6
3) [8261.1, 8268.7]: 18.2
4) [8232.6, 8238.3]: 18.7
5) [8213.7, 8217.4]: 18.8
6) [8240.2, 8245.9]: 18.8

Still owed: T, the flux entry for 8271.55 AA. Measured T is 18.6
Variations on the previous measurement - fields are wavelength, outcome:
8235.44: 18.7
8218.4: 18.6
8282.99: 18.5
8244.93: 18.8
